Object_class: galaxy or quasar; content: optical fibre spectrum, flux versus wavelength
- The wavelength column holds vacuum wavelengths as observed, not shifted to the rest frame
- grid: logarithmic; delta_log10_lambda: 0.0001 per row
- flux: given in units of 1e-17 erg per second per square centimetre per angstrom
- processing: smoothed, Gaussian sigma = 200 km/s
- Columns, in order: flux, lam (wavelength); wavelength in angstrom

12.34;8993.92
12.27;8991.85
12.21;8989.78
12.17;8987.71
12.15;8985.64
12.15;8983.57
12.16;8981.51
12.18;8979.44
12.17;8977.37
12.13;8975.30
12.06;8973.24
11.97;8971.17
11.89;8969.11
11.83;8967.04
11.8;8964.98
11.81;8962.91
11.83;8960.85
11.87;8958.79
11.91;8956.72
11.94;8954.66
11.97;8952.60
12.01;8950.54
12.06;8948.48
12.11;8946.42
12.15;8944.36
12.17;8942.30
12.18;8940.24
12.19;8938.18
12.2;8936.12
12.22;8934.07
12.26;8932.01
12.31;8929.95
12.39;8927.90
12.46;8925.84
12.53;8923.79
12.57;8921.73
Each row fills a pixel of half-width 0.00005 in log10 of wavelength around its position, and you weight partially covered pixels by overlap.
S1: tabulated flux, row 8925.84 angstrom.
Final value 12.46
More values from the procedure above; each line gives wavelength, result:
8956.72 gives 11.91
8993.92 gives 12.34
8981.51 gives 12.16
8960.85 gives 11.83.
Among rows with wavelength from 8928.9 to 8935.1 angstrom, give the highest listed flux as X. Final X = 12.31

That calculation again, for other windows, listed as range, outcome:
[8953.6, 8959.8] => 11.94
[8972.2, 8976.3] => 12.13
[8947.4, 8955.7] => 12.06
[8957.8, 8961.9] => 11.87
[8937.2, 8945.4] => 12.19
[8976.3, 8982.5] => 12.18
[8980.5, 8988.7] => 12.17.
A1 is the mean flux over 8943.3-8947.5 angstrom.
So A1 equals 12.1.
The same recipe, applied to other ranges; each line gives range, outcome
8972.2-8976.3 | 12.1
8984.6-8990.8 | 12.2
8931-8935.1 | 12.3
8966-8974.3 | 11.9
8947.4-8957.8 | 12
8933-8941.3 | 12.2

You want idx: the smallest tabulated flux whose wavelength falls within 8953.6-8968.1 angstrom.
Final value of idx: 11.8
